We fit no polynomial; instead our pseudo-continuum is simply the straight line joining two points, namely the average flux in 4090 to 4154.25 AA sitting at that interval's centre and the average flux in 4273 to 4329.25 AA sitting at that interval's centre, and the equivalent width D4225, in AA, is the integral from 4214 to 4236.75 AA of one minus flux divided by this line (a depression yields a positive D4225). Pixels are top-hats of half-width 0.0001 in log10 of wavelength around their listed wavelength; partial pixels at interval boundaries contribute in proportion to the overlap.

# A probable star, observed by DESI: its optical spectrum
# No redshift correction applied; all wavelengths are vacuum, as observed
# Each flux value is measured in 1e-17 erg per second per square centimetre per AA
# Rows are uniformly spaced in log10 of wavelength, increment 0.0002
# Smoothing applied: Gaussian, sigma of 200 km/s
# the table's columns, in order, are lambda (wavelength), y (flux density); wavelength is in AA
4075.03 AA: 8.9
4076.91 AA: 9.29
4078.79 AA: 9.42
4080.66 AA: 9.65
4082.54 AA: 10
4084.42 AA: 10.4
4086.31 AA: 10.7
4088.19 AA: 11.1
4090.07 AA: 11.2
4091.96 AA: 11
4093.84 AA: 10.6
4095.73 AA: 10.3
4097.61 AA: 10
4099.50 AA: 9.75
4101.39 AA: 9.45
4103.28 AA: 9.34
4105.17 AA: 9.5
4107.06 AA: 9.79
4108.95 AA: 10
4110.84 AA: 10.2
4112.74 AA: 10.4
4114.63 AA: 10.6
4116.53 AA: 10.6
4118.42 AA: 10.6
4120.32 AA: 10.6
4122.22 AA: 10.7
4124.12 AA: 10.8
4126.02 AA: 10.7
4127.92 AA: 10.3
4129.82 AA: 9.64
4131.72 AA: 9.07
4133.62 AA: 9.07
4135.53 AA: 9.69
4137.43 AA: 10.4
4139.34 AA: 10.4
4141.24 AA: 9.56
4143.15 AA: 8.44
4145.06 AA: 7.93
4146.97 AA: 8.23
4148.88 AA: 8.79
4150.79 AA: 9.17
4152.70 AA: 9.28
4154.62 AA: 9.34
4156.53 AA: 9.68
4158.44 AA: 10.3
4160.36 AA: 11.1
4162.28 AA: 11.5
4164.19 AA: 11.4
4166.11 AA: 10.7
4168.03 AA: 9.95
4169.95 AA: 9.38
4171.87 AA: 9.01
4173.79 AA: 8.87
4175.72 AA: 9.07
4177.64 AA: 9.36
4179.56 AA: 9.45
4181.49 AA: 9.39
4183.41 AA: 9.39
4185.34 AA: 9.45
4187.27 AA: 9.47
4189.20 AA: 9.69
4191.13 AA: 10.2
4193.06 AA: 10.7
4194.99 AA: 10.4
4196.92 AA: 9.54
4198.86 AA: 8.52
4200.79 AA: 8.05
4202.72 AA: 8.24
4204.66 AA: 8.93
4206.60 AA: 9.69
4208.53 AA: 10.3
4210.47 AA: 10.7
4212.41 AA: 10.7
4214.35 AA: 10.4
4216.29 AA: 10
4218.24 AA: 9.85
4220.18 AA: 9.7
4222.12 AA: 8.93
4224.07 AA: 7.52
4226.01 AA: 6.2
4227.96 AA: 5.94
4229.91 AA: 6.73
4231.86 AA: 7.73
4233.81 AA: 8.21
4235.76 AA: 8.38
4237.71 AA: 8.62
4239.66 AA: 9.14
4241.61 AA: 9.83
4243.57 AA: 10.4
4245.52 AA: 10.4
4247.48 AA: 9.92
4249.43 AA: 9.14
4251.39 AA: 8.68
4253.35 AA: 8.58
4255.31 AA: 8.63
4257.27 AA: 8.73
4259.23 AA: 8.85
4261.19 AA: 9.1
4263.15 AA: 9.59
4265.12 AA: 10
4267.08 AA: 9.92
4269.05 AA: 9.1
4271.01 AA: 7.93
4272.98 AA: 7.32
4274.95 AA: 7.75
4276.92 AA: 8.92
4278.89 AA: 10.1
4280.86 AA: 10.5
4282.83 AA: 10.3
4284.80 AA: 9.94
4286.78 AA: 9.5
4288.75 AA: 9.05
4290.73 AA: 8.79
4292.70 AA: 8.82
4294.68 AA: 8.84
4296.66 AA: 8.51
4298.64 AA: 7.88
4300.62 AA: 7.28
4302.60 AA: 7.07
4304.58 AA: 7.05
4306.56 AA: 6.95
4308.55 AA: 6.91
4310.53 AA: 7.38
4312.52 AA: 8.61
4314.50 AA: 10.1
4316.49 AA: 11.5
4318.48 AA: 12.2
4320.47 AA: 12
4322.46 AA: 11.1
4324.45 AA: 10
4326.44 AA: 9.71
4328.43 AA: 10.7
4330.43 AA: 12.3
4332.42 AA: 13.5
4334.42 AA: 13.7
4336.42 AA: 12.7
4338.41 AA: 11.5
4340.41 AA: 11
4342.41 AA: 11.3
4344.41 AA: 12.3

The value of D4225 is 2.9 AA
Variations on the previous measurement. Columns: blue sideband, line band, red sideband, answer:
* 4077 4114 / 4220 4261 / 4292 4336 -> 5.3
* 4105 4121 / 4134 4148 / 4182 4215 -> 1.2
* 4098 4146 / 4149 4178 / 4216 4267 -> -1.0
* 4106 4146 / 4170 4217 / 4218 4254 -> -2.2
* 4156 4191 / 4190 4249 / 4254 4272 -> 2.1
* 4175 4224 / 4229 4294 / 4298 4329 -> 2.0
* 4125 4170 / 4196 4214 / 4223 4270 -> -0.6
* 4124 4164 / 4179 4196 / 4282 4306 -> -0.8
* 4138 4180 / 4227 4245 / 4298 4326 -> 1.8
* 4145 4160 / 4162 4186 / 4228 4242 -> -2.0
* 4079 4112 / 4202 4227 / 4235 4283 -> 0.3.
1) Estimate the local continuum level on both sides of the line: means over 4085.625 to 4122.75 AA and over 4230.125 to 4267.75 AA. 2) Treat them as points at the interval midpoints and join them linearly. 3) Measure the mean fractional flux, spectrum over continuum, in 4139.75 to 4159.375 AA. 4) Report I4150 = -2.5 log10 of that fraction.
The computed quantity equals 0.09 mag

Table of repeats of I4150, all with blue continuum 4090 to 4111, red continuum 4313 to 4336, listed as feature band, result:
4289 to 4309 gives 0.39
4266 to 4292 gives 0.22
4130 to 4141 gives 0.06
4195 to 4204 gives 0.21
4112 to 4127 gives -0.05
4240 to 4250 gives 0.11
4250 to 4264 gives 0.24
